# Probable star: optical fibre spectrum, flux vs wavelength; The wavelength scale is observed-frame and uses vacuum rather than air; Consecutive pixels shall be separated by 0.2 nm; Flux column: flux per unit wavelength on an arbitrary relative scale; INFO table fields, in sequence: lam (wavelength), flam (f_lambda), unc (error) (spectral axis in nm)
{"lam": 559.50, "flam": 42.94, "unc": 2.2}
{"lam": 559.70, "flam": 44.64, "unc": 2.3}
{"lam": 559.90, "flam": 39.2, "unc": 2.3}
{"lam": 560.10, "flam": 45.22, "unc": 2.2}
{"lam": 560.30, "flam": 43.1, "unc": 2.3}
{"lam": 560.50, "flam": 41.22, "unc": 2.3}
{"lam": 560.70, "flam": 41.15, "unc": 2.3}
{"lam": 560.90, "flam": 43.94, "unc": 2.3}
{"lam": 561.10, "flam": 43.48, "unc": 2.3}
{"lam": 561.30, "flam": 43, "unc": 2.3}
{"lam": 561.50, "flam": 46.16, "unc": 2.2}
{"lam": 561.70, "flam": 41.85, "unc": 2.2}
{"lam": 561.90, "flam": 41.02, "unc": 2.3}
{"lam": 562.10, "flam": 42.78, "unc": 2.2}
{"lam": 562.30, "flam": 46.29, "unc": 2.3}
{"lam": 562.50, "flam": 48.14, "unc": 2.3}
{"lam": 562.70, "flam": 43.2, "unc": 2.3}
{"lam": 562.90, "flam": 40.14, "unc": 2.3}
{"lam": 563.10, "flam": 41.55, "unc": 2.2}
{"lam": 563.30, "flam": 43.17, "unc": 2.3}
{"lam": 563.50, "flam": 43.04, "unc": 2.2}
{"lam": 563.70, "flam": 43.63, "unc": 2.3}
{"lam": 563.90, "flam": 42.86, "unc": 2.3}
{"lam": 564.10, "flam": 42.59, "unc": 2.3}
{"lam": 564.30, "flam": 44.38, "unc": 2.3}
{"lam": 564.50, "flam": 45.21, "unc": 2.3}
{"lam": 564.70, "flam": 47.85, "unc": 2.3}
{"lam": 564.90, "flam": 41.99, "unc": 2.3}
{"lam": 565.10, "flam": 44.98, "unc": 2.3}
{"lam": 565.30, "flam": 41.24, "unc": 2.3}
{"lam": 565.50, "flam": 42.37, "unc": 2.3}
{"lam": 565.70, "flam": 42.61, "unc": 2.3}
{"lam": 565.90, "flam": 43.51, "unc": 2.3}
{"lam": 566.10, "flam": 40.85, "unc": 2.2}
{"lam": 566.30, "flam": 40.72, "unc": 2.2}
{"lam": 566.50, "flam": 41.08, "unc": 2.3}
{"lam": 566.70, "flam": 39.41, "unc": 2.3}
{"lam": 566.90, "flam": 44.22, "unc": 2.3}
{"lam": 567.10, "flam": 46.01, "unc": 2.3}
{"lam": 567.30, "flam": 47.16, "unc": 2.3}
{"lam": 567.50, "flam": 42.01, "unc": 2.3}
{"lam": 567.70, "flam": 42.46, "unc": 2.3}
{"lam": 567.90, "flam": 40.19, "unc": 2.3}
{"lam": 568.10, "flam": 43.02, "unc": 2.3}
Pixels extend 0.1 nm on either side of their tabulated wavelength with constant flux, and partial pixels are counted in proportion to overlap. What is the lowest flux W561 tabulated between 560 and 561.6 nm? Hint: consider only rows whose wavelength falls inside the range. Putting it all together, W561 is 41.15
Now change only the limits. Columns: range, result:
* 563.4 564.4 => 42.59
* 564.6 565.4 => 41.24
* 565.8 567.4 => 39.41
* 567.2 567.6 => 42.01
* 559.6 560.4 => 39.2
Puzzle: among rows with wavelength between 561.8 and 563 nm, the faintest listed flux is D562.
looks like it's 40.14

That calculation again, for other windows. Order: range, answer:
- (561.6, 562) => 41.02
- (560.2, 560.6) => 41.22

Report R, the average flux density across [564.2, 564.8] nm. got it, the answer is 45.8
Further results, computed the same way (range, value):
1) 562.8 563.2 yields 40.8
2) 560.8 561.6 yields 44.1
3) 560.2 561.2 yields 42.6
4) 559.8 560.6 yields 42.2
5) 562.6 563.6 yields 42.2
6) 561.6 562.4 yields 43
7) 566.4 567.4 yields 43.6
